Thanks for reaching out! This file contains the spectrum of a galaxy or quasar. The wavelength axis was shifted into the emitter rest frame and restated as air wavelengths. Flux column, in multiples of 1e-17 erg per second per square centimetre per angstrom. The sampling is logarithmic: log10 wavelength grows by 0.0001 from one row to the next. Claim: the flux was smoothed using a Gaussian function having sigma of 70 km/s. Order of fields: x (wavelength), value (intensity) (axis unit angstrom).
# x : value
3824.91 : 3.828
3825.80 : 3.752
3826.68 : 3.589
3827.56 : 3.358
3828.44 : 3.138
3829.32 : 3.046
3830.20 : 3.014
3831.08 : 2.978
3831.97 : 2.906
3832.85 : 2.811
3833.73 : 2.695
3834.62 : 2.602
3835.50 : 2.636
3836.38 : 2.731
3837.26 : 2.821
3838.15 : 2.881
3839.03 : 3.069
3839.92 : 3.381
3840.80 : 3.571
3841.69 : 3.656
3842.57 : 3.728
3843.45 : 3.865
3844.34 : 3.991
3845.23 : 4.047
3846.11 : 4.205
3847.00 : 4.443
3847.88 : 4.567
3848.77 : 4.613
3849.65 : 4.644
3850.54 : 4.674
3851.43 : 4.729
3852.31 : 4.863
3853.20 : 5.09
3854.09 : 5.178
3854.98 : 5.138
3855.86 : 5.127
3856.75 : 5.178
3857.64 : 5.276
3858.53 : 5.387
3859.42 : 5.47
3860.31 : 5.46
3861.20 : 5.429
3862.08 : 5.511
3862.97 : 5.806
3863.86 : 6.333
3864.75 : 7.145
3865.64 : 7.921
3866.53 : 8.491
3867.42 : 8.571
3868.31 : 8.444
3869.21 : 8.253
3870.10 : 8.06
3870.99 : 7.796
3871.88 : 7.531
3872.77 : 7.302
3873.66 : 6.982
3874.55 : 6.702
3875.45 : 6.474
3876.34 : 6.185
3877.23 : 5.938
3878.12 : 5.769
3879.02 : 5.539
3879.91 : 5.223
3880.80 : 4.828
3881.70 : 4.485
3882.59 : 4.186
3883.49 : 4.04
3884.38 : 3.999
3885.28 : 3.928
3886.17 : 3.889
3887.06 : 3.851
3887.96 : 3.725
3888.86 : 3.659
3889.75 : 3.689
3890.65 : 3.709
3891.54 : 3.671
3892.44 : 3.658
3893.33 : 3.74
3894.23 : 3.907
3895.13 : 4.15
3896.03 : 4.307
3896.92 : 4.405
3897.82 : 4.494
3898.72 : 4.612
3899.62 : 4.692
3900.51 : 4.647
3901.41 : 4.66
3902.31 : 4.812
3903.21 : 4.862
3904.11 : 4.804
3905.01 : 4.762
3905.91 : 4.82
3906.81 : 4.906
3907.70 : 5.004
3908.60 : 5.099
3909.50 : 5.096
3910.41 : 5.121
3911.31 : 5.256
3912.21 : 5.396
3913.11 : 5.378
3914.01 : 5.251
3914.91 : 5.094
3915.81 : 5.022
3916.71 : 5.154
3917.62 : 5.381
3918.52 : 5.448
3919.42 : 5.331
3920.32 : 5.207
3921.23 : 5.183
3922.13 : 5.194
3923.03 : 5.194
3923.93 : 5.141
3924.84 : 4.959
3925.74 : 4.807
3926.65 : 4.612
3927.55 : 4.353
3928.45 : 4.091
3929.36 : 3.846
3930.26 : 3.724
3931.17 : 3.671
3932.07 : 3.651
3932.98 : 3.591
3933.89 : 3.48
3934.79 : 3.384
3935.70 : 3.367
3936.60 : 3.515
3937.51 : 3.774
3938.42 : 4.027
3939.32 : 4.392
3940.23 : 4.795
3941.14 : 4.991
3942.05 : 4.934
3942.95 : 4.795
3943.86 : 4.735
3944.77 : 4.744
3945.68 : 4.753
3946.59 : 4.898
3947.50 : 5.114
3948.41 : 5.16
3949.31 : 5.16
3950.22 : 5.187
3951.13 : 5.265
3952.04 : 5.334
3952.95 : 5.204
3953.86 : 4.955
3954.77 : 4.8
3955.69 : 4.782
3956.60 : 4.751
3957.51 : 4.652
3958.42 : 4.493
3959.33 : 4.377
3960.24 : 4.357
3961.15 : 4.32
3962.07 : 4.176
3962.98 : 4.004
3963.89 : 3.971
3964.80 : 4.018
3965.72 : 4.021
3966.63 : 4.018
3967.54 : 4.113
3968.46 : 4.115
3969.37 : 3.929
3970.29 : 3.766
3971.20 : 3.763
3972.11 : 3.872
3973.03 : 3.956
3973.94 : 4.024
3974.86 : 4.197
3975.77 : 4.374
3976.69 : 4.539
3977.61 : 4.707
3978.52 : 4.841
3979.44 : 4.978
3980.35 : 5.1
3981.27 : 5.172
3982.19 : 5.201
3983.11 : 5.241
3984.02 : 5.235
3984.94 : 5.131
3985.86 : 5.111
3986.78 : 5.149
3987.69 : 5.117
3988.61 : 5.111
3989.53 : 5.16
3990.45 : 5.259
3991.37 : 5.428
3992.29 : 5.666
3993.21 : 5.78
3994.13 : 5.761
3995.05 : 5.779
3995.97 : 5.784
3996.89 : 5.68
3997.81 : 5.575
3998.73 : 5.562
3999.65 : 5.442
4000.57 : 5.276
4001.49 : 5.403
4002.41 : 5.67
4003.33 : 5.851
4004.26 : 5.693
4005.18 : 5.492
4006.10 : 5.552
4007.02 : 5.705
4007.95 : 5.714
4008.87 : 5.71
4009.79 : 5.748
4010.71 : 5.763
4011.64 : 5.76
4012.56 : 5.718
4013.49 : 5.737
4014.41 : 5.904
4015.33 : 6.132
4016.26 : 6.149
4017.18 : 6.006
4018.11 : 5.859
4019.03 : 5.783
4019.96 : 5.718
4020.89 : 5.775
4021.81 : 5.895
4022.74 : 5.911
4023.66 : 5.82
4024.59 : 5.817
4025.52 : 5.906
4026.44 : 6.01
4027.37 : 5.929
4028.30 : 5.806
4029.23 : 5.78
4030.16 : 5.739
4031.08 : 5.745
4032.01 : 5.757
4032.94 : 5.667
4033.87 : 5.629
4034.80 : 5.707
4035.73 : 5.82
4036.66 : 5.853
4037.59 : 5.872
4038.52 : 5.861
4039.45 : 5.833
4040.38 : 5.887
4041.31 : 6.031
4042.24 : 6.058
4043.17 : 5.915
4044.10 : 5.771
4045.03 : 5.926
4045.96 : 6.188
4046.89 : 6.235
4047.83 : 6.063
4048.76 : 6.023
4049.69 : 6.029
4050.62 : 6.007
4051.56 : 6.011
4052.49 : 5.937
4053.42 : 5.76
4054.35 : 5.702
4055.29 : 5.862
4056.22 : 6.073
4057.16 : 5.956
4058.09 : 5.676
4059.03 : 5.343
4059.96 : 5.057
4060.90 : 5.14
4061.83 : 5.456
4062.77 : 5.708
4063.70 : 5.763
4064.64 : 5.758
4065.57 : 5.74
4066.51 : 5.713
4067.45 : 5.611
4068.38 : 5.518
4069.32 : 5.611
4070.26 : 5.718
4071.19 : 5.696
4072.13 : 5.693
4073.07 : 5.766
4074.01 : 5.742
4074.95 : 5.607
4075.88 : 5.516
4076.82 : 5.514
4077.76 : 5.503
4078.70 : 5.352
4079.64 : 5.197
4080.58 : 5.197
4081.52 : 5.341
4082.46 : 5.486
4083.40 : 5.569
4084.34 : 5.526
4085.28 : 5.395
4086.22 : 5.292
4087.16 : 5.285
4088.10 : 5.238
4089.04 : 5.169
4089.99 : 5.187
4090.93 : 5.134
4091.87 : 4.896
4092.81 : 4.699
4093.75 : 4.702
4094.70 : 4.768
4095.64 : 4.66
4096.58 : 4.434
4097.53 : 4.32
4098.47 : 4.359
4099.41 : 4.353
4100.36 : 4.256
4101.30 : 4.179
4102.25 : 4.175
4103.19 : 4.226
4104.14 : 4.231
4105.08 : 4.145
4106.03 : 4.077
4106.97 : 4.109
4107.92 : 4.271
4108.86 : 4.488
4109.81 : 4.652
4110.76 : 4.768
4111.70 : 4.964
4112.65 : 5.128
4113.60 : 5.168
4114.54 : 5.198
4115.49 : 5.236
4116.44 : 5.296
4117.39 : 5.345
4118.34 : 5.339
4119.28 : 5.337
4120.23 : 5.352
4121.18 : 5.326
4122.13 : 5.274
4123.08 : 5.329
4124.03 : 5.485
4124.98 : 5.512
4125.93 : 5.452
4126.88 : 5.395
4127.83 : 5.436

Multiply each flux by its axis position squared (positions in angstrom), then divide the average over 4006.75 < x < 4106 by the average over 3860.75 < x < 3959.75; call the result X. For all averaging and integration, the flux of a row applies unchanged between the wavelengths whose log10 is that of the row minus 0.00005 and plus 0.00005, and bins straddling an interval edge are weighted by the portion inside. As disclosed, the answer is 1.2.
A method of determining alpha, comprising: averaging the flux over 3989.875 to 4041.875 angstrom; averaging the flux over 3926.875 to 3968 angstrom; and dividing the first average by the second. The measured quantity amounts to 1.3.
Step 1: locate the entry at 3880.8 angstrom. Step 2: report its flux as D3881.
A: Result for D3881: 4.828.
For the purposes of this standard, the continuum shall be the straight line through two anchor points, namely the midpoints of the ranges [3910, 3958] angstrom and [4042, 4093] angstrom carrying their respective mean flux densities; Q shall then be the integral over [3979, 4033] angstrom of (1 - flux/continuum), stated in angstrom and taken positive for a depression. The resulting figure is -4.3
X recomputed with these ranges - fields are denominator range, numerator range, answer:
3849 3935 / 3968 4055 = 1.14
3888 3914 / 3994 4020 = 1.33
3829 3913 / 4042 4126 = 1.21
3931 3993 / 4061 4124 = 1.19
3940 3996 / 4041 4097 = 1.22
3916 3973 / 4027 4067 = 1.36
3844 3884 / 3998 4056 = 1.09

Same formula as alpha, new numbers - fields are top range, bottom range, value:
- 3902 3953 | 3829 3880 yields 0.93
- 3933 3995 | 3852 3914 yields 0.87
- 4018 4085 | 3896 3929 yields 1.16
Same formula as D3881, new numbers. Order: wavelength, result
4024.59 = 5.817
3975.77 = 4.374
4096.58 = 4.434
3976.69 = 4.539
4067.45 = 5.611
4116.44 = 5.296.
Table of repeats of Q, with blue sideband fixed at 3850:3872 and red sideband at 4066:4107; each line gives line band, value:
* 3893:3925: 5.79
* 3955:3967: 2.95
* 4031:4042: -1.01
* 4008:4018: -0.75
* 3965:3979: 3.74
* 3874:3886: 1.93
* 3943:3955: 1.58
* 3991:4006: -0.25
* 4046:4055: -1.26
